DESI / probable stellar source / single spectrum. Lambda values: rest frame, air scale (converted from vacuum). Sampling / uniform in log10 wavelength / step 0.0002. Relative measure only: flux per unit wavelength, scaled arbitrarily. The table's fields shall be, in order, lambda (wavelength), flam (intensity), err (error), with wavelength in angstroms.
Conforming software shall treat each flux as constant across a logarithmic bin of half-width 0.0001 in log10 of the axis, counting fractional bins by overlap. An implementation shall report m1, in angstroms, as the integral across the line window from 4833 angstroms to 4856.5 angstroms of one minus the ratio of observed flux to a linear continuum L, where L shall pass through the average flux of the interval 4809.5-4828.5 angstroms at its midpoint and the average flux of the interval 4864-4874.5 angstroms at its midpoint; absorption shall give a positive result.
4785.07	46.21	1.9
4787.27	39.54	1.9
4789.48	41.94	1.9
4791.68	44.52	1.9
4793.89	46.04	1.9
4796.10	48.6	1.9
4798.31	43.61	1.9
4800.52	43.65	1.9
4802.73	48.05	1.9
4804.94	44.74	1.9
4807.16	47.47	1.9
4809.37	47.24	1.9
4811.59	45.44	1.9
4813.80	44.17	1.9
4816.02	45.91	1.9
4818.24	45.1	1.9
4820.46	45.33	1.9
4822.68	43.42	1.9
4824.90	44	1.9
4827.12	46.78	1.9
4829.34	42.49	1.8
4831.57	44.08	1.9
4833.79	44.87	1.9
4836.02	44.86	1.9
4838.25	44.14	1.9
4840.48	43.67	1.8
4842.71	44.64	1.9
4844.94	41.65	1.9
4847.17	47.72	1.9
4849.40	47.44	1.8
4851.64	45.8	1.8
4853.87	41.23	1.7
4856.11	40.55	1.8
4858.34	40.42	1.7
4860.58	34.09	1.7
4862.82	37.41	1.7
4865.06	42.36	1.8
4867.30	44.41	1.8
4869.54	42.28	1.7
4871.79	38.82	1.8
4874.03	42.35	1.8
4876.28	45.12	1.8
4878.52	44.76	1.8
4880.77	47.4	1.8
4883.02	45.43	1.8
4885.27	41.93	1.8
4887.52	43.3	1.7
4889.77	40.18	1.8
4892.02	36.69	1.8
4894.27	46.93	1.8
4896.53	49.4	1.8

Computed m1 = -0.4 angstroms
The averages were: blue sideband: 45.1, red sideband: 42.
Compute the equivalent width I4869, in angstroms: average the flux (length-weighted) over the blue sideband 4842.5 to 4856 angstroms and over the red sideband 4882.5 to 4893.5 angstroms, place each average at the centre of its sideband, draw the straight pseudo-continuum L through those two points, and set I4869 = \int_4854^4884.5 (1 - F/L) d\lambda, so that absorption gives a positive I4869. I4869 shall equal 0.66 angstroms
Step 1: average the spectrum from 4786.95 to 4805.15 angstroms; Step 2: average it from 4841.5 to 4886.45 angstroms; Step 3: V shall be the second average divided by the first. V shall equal 0.96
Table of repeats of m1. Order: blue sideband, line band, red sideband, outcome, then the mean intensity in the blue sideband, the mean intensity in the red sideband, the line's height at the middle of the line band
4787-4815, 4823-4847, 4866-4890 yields 0.07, 45.2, 43.4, 44.4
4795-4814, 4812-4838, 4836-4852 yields 0.46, 46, 44.9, 45.4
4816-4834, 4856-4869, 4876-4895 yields 1.16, 44.6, 43.4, 43.9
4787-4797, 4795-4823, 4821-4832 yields -0.84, 44.4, 44.2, 44.3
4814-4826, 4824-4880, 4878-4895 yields 1.17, 44.7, 43.2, 44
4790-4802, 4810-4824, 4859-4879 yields -0.29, 45.2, 41.2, 44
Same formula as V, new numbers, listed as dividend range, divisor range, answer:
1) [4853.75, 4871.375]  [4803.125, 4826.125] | 0.89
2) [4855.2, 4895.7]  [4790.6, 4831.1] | 0.93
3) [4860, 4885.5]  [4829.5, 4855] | 0.95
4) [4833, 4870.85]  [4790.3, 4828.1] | 0.94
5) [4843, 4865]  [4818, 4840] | 0.94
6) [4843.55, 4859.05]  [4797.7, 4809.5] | 0.95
